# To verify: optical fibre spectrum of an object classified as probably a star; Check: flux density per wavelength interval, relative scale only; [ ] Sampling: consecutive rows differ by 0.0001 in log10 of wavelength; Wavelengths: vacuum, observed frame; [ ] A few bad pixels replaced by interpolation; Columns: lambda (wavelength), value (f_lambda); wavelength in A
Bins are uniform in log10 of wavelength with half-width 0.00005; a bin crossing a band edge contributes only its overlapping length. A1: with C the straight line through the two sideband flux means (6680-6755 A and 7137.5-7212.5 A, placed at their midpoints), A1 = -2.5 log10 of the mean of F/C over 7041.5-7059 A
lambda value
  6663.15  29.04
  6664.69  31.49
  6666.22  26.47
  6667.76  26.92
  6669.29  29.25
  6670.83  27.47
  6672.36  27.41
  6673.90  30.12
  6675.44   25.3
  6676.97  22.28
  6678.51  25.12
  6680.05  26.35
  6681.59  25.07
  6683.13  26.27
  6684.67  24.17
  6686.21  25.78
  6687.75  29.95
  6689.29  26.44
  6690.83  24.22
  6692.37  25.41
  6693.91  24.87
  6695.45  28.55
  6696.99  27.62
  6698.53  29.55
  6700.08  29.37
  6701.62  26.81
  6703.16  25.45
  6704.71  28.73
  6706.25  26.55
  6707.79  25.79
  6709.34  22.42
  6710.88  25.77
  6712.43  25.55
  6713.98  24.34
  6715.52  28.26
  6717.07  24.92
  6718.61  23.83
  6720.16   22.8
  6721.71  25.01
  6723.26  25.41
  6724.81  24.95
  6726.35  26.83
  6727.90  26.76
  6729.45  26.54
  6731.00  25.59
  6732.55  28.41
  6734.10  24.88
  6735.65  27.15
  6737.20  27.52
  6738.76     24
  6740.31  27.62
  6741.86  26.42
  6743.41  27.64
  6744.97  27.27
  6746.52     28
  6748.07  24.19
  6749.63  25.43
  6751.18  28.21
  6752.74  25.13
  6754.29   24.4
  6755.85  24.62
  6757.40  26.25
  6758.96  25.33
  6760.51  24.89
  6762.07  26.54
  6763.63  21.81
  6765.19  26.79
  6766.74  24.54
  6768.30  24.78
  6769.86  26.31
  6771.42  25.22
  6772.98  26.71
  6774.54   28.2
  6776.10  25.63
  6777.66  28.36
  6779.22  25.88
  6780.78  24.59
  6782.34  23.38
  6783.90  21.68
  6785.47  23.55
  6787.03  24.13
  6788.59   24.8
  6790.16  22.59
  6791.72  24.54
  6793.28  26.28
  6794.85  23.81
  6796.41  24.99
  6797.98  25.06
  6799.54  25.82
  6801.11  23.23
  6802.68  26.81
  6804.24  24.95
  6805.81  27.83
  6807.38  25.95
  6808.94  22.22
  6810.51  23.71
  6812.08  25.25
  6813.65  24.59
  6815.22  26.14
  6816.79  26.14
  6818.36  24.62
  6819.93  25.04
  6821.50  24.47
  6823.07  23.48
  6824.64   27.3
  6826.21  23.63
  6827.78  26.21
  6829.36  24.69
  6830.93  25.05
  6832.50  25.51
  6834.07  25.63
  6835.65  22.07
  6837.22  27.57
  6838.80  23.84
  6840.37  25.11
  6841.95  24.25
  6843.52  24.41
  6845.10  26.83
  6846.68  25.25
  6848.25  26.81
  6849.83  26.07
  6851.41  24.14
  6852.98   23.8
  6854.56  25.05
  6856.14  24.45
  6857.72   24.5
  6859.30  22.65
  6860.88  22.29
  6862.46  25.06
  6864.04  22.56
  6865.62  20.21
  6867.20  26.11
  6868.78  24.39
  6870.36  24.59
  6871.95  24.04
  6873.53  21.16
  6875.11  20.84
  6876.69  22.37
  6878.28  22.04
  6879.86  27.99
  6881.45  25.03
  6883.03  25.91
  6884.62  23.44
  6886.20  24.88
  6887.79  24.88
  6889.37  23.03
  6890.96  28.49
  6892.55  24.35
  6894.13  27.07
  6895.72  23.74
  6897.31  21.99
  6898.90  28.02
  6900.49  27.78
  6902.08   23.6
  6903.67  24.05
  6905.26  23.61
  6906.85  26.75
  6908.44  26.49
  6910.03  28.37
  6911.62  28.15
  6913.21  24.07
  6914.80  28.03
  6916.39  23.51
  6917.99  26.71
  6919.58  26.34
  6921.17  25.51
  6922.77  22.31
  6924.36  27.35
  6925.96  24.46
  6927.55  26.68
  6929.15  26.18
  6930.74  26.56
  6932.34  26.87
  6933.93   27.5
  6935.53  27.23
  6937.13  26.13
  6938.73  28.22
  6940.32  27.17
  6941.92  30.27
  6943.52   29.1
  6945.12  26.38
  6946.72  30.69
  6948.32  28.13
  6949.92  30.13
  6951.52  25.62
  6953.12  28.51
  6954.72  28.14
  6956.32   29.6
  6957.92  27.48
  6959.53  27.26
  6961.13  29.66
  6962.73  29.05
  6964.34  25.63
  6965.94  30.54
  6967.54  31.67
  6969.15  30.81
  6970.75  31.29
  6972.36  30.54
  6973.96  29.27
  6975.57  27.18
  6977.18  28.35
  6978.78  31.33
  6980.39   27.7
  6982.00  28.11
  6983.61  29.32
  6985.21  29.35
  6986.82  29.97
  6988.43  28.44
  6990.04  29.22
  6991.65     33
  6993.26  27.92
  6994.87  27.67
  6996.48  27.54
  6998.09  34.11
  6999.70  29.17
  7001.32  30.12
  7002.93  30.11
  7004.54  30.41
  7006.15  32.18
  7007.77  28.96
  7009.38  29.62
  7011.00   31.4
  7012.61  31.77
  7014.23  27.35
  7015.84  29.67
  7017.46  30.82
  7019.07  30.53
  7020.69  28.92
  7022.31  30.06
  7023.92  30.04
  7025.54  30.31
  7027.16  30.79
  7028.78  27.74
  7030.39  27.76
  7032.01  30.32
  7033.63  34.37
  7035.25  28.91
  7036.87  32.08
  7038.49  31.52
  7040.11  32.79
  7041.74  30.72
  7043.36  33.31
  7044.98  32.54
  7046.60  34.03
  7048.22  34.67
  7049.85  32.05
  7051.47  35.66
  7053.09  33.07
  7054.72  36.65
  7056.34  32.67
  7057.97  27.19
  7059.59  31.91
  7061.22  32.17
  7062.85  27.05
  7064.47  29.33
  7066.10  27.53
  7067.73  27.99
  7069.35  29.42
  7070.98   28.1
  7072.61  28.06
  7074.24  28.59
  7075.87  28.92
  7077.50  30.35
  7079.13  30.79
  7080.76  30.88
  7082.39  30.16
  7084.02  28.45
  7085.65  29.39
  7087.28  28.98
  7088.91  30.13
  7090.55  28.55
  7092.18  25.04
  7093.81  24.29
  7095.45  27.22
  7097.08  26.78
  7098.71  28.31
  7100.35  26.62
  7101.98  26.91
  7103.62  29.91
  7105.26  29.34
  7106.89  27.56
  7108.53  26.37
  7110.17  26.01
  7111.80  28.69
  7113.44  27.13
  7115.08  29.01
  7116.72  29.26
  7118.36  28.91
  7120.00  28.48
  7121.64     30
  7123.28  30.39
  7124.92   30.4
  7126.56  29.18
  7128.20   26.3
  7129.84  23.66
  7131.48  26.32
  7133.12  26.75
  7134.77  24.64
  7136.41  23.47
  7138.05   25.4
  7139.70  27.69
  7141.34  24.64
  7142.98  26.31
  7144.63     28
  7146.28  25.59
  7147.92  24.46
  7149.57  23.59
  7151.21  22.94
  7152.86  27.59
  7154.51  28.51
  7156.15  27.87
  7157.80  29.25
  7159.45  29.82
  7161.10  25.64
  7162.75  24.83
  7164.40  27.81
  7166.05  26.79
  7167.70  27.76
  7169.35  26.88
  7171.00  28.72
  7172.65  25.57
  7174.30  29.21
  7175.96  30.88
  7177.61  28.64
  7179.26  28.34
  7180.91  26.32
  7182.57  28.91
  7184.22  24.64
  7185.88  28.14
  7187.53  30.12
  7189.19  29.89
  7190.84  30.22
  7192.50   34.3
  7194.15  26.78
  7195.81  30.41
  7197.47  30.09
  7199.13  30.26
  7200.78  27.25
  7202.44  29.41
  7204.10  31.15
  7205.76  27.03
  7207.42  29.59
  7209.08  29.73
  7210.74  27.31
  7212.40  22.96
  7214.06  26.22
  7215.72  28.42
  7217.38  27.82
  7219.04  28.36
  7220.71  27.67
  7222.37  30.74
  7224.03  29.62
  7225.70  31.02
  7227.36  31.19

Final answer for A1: -0.20 mag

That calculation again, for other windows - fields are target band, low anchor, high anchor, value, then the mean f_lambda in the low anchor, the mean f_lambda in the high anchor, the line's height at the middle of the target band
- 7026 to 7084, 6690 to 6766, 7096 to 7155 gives -0.15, 26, 27.1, 26.9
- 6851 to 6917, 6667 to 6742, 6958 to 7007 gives 0.15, 26.2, 29.5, 28.4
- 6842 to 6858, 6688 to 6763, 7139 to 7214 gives 0.06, 26.1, 27.8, 26.6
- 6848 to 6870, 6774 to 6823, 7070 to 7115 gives 0.07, 24.9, 28.2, 25.6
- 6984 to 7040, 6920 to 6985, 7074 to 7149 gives -0.08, 28.1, 27.7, 27.9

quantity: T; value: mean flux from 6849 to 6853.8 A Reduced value 24.7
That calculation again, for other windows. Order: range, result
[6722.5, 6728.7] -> 26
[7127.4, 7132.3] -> 25.4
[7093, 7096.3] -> 25.8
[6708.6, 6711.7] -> 24.1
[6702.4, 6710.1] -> 25.8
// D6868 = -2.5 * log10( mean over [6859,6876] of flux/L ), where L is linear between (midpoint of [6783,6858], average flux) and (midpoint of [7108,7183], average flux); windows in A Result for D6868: 0.10 mag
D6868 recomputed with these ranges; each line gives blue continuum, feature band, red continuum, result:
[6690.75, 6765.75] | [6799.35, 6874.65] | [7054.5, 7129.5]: 0.09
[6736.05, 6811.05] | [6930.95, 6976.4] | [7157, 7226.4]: -0.07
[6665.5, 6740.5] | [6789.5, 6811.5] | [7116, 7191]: 0.07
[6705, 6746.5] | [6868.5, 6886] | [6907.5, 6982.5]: 0.14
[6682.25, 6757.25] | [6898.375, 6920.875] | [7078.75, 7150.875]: 0.03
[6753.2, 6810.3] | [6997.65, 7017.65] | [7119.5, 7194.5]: -0.15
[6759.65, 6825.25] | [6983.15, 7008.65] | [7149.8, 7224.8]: -0.12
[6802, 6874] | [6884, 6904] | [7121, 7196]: 0.01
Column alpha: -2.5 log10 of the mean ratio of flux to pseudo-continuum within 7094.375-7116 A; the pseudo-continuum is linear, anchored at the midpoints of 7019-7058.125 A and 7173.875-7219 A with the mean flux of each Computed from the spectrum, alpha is 0.10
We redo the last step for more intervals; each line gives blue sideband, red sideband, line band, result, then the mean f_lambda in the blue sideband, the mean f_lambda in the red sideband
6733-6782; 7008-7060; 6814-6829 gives 0.082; 25.9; 31.3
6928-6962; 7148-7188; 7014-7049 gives -0.119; 27.9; 27.4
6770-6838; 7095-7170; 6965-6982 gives -0.140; 25.1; 27.2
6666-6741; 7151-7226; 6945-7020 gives -0.076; 26.2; 28.3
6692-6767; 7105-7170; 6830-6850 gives 0.045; 26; 27.1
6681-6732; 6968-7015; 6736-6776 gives 0.032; 26.1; 29.7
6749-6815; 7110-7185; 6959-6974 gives -0.135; 25.1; 27.2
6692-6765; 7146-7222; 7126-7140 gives 0.078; 26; 27.9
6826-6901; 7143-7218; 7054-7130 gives -0.069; 24.6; 27.9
